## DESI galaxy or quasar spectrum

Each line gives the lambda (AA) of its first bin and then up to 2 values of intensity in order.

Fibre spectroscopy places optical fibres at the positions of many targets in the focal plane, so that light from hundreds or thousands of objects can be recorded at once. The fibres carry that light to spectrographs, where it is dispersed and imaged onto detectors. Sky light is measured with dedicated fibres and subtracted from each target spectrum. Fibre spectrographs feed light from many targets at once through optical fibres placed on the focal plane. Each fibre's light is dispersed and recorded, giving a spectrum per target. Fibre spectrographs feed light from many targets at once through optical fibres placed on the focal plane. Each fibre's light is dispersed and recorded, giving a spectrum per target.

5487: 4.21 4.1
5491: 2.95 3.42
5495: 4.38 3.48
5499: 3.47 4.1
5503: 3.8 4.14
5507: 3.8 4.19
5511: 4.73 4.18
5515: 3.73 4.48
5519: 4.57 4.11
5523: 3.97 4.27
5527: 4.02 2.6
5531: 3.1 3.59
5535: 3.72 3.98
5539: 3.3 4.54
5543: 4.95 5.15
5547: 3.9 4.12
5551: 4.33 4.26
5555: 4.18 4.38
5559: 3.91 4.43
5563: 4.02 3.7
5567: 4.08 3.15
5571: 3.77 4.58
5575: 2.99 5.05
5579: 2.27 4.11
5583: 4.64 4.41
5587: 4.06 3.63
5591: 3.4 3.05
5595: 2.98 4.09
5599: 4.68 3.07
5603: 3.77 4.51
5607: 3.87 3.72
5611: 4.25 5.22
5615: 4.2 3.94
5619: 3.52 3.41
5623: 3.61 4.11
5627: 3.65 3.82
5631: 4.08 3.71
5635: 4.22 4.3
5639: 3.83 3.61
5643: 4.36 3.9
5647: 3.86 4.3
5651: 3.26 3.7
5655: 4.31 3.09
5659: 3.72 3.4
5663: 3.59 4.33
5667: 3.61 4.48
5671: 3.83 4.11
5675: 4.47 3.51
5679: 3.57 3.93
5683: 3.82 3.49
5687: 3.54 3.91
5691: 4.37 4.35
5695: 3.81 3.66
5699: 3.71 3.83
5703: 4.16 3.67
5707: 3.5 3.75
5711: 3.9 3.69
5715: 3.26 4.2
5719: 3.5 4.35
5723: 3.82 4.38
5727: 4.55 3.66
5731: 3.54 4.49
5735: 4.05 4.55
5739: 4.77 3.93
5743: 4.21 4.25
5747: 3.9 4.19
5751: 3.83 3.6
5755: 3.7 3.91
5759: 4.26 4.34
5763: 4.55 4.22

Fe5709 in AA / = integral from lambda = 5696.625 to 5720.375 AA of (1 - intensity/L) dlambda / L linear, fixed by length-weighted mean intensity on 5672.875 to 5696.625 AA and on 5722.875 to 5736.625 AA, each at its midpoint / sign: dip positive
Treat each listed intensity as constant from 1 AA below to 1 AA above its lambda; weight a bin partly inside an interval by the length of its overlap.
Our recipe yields 1.5 AA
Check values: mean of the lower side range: 3.89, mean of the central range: 3.75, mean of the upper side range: 4.11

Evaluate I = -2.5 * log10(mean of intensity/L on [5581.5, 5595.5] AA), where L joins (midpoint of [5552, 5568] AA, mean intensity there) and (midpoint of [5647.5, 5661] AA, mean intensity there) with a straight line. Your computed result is 0.06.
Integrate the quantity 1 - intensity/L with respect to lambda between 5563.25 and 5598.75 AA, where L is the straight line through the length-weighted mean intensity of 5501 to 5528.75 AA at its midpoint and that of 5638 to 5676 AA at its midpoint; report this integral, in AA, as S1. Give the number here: 1.9 AA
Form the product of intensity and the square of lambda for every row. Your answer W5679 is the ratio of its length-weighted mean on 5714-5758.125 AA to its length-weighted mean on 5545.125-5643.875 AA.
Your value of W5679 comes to 1.07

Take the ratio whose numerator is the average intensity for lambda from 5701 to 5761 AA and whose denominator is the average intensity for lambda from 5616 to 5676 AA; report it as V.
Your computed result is 1.0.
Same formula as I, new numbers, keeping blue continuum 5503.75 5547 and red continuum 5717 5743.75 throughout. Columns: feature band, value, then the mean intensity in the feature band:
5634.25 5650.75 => 0.025 mag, 4.01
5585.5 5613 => 0.066 mag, 3.84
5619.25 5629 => 0.111 mag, 3.69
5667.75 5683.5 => 0.041 mag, 3.96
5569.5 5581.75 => 0.086 mag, 3.76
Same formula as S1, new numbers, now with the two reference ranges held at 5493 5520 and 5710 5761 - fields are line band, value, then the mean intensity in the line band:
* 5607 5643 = 0.70 AA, 3.96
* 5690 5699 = 0.05 AA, 4.01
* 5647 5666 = 1.35 AA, 3.75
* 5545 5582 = 0.54 AA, 3.99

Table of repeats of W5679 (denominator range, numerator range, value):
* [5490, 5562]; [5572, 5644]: 1.00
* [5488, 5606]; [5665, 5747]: 1.06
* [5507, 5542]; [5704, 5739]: 1.08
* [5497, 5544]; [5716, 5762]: 1.11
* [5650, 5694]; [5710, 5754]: 1.07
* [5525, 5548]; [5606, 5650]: 1.05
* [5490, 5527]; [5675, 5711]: 1.02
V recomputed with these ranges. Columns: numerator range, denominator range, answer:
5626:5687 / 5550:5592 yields 0.97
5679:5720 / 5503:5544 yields 0.95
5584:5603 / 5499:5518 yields 0.91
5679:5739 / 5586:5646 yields 1.01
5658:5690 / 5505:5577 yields 0.95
